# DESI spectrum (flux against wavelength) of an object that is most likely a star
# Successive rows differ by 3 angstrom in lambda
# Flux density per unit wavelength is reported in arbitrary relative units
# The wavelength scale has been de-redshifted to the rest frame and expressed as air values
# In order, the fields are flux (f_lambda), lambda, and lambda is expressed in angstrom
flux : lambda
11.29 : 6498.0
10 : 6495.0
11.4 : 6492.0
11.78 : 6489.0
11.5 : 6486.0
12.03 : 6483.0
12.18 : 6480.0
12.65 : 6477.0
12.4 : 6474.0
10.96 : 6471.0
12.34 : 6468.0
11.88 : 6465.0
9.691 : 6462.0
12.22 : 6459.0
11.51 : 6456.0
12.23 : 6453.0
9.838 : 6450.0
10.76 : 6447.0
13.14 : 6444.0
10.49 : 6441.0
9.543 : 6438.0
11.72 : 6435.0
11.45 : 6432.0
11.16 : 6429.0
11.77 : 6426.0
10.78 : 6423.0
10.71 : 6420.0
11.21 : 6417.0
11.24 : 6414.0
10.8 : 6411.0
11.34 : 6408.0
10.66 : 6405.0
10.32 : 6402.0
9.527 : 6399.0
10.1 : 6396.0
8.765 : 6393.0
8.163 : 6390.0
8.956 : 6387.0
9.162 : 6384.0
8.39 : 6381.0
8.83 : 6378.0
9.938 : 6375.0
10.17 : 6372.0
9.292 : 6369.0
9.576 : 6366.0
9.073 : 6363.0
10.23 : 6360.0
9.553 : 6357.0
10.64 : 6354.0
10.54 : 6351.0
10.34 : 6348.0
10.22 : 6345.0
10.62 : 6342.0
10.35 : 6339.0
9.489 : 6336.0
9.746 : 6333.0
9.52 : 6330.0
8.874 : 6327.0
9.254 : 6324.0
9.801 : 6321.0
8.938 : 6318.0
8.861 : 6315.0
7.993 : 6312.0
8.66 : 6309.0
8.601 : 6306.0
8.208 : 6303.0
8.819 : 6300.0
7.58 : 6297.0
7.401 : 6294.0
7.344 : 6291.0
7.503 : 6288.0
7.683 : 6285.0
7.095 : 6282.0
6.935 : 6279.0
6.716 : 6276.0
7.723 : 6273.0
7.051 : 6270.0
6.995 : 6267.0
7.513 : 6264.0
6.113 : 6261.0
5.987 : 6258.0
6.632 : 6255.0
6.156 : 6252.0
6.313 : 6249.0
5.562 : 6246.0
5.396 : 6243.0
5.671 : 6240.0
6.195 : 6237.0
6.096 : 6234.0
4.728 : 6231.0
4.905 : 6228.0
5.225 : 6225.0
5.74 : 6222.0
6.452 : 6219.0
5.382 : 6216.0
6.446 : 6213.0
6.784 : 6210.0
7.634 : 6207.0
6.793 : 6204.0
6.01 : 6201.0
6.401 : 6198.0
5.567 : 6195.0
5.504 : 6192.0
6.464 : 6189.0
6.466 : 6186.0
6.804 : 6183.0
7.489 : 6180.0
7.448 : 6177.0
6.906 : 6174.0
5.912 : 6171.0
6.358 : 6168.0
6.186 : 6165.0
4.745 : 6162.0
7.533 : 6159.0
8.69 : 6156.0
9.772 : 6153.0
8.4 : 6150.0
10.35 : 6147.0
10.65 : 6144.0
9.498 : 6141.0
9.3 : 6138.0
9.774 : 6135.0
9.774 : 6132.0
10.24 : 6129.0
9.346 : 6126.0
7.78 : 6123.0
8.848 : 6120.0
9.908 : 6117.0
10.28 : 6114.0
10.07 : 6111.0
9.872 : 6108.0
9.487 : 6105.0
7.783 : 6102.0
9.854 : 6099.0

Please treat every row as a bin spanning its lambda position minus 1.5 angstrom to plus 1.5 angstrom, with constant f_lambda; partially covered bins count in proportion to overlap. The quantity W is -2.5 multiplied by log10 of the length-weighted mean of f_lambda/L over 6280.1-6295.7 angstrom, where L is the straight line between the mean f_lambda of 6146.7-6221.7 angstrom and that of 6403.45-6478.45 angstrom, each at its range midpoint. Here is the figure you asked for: 0.17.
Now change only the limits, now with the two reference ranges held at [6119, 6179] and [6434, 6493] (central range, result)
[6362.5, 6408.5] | 0.13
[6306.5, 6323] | 0.14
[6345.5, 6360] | 0.01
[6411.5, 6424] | 0.01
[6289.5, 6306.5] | 0.23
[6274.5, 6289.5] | 0.33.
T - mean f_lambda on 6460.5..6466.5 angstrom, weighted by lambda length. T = 10.8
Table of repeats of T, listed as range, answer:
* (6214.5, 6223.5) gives 5.86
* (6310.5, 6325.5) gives 8.97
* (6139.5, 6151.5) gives 9.72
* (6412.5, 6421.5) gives 11.1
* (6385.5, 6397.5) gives 9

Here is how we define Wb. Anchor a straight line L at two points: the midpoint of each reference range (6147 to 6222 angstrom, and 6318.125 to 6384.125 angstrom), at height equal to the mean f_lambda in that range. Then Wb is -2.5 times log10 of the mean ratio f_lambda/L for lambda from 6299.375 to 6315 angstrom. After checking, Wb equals 0.06 mag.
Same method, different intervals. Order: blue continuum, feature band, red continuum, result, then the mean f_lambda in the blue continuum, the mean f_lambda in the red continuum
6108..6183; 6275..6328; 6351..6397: 0.13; 8.54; 9.42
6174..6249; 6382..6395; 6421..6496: 0.13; 6.15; 11.4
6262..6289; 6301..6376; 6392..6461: -0.09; 7.22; 10.9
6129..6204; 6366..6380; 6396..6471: 0.08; 7.62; 11.1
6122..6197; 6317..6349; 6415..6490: 0.03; 7.87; 11.4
